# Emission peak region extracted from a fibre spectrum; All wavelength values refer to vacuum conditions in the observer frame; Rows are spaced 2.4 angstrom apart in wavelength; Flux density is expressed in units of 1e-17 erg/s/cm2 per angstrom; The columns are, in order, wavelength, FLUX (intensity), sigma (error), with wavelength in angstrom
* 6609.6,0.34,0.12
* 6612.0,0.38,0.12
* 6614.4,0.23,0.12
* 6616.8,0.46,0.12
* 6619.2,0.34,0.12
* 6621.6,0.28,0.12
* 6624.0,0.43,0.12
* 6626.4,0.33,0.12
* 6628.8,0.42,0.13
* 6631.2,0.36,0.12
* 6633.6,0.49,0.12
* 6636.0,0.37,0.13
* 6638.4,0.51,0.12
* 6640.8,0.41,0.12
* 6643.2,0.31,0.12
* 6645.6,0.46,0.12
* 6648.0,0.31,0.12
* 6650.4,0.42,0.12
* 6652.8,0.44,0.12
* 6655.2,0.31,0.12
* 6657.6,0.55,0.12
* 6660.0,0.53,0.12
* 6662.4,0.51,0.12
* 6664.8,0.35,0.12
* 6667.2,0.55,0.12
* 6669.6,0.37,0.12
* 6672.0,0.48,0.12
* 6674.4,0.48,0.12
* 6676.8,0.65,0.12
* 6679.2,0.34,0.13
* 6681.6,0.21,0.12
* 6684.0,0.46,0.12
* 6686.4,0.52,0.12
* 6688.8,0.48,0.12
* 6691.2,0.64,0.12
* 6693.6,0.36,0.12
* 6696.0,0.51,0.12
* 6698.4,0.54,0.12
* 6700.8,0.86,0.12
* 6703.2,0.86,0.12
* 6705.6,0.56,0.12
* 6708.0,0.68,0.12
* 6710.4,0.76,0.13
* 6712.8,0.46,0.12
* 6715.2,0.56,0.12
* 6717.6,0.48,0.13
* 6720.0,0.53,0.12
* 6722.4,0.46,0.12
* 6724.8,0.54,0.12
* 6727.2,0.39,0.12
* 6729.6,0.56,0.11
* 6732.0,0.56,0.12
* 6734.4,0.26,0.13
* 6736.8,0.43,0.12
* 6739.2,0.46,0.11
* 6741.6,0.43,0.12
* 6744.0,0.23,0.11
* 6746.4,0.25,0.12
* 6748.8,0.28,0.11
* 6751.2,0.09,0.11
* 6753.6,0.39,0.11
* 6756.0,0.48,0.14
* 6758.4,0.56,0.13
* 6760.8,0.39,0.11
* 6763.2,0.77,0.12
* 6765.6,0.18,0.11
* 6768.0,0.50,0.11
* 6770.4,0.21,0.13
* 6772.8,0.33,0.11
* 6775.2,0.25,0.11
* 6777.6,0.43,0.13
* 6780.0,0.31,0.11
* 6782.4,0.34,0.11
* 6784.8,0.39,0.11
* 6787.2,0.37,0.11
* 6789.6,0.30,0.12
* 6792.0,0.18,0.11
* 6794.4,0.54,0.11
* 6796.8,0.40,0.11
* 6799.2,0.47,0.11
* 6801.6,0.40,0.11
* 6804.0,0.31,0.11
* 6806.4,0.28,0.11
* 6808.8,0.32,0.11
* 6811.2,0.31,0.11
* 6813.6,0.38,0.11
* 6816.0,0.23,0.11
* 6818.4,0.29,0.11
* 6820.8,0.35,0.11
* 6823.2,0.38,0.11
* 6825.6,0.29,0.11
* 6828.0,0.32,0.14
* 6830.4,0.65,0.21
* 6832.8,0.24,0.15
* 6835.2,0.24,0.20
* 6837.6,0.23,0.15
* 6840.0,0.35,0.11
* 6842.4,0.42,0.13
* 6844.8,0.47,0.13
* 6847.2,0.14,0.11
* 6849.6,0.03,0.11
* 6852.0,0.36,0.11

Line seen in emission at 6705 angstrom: C III] 1909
